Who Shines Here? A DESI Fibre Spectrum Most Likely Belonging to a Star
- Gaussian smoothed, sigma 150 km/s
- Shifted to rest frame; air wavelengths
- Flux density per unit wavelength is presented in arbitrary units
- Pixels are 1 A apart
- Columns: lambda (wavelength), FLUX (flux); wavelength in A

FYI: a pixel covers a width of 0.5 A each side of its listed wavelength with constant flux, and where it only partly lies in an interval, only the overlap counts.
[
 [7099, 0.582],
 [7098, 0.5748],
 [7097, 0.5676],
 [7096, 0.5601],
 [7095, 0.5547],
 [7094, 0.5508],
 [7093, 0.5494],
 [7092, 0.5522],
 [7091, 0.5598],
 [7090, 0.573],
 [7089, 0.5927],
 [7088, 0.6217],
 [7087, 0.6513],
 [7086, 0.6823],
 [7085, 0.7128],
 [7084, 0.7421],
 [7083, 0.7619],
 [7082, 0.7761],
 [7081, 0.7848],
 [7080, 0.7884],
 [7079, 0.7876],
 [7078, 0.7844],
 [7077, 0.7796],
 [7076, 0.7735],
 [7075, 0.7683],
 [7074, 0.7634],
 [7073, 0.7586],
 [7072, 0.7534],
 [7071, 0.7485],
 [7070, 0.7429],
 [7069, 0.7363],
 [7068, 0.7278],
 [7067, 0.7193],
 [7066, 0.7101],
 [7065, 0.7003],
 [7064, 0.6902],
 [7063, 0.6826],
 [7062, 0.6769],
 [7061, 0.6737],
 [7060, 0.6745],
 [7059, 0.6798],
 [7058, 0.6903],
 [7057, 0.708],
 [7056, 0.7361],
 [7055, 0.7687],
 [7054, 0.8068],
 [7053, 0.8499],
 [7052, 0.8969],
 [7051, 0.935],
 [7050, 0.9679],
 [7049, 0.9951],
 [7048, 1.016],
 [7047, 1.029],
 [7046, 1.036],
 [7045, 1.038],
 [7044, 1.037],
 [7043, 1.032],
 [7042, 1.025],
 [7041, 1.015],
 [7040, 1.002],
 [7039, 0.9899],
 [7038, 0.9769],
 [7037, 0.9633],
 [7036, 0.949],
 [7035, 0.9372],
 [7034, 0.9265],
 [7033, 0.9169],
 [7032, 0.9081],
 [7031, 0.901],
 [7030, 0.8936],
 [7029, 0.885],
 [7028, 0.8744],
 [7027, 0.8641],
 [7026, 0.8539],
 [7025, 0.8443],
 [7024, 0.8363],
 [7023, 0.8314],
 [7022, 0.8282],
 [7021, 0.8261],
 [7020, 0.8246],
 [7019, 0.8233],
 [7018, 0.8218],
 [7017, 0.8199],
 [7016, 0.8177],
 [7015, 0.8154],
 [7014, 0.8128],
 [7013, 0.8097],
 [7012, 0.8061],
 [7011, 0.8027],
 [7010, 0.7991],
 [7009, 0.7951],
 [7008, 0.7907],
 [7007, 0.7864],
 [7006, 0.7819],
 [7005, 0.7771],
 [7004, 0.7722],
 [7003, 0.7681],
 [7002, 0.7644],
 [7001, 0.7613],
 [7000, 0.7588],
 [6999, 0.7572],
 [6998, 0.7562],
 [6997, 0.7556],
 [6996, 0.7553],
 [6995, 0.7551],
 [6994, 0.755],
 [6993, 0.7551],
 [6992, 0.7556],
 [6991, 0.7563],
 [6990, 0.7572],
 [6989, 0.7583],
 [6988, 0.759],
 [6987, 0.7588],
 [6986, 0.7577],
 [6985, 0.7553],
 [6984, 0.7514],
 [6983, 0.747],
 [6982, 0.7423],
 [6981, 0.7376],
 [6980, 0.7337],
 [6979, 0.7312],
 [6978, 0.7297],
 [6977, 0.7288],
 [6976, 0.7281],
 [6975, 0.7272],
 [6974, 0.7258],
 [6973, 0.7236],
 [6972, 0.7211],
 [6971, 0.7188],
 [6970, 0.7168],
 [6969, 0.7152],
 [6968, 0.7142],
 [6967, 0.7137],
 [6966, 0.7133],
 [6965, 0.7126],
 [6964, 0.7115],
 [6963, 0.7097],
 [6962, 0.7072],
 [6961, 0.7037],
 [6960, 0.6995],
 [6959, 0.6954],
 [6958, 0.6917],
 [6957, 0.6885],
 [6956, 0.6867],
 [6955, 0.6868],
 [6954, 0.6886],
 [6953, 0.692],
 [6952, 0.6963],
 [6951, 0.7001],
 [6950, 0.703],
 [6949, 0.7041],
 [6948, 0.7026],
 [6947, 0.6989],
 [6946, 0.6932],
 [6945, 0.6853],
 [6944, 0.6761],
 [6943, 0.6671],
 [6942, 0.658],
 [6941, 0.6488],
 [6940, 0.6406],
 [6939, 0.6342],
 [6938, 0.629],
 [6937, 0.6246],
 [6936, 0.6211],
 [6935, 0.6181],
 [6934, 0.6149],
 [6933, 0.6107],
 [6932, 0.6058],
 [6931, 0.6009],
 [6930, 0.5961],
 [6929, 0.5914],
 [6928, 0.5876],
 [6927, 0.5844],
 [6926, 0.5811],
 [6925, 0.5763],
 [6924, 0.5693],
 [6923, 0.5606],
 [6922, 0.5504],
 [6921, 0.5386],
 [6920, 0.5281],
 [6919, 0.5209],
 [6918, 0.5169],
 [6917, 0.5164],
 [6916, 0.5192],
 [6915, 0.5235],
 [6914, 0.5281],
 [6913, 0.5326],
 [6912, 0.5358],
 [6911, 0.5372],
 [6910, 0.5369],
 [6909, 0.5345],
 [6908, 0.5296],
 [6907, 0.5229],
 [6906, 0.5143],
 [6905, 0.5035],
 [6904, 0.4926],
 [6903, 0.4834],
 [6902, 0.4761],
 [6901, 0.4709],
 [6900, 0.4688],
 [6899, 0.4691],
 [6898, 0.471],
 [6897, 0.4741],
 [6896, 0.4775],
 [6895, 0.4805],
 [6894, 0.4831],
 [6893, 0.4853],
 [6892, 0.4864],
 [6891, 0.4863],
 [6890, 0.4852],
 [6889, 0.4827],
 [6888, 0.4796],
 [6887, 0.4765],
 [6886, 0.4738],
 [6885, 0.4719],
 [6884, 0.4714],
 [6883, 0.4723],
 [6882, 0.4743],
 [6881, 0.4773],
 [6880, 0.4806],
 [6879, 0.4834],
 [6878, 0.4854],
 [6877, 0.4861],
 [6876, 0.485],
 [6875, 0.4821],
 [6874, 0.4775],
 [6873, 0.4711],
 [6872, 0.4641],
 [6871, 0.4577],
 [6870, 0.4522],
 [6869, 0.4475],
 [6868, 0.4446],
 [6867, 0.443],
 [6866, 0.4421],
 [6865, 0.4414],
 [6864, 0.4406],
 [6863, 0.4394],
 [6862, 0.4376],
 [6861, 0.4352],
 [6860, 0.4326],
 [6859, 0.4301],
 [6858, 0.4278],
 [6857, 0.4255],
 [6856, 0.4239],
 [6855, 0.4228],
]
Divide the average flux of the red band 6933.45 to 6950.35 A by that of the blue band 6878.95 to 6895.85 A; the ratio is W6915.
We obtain 1.4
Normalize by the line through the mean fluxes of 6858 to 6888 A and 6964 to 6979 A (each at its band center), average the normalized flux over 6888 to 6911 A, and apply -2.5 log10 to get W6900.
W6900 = 0.08 mag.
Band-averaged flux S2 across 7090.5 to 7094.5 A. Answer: 0.553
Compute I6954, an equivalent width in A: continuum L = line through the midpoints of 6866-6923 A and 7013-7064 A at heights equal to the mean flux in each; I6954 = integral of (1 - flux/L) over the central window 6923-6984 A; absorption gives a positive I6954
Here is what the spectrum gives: -2.8 A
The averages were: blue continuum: 0.492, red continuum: 0.872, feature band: 0.677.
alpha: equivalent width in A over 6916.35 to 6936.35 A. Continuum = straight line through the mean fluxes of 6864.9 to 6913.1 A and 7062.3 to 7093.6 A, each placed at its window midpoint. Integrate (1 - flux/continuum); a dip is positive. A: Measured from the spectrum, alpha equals -1.7 A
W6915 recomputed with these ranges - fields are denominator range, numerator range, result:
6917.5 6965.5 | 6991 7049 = 1.34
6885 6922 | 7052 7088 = 1.47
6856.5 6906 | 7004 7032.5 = 1.77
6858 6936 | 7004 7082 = 1.66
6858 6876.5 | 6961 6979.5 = 1.60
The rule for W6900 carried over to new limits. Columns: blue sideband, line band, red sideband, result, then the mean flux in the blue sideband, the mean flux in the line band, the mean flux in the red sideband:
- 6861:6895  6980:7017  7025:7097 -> -0.13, 0.468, 0.771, 0.798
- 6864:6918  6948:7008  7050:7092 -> -0.21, 0.486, 0.733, 0.732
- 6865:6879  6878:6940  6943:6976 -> 0.08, 0.464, 0.527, 0.704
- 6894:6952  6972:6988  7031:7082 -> -0.08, 0.573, 0.739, 0.841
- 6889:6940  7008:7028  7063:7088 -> -0.23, 0.538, 0.823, 0.74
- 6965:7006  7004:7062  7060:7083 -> -0.17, 0.744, 0.866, 0.741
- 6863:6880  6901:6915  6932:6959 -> 0.10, 0.463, 0.516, 0.667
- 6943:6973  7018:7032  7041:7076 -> -0.10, 0.701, 0.854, 0.819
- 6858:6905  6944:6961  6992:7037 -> -0.06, 0.468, 0.694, 0.821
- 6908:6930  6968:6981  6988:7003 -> -0.04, 0.547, 0.725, 0.758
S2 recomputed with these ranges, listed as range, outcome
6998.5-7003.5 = 0.762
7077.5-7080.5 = 0.787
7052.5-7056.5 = 0.79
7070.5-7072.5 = 0.751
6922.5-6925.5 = 0.569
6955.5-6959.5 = 0.691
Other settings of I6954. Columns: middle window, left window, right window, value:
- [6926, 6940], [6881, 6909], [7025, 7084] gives -1.0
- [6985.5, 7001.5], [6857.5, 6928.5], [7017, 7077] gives -0.7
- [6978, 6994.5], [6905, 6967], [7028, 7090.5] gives -1.1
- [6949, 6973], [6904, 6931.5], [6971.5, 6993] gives -1.0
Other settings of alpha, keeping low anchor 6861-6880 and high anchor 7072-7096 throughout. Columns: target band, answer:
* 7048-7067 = -3.3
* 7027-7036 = -3.9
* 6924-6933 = -1.2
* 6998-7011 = -3.7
